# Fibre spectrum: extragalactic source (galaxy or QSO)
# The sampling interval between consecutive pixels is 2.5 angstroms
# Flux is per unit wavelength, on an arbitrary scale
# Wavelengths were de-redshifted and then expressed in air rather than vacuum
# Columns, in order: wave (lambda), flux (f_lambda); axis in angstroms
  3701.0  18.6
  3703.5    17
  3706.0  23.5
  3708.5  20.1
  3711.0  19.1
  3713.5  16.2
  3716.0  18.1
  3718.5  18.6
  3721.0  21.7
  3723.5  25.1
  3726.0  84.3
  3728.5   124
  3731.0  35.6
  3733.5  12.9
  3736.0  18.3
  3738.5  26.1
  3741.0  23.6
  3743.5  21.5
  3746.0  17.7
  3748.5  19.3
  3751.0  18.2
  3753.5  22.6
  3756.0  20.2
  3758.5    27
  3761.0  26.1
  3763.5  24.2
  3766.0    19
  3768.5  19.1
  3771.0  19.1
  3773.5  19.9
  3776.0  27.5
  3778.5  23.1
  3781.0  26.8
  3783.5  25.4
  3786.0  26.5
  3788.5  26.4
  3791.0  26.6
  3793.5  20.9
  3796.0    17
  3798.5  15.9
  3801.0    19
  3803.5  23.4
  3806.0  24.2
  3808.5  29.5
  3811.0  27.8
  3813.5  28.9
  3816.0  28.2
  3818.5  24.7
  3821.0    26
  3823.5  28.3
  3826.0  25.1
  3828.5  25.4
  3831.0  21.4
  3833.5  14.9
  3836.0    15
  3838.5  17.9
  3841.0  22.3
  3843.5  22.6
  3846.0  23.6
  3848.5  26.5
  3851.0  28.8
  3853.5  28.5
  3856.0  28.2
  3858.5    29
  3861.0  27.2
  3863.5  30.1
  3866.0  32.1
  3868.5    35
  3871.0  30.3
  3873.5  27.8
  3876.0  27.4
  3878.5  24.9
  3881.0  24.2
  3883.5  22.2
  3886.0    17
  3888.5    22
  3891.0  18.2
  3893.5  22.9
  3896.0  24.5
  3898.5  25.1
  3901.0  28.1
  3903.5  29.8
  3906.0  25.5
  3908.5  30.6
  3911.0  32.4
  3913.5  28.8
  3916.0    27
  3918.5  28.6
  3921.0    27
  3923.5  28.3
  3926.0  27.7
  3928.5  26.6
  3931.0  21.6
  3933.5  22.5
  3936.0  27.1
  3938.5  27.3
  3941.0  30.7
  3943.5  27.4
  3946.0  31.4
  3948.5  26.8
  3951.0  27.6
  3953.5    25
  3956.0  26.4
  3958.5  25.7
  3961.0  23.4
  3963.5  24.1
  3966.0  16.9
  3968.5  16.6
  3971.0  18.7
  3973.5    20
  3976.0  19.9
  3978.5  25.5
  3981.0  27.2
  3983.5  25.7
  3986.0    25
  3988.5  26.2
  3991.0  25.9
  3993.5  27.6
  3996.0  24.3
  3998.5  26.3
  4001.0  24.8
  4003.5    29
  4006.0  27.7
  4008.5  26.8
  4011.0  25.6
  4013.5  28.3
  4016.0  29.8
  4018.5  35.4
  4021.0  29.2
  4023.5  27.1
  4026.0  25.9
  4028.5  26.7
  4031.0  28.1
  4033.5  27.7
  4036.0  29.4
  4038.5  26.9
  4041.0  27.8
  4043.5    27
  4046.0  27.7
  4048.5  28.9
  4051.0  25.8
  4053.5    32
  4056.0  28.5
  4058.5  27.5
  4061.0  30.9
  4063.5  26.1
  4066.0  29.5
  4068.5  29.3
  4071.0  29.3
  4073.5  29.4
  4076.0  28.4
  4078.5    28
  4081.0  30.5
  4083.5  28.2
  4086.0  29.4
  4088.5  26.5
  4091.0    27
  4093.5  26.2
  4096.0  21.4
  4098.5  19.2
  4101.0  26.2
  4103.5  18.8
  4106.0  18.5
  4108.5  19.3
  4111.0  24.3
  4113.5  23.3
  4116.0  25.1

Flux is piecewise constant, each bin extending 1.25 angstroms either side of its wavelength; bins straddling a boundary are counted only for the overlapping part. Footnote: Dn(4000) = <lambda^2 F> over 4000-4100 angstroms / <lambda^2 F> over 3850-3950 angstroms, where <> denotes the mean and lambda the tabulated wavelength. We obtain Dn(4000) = 1.11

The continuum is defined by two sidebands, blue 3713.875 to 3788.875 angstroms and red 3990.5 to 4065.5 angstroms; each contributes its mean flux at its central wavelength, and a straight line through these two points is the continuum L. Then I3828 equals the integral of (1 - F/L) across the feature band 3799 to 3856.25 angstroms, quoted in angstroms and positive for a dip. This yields 7.5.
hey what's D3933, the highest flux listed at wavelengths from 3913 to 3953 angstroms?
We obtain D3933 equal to 31.4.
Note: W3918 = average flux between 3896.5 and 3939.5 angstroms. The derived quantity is 27.2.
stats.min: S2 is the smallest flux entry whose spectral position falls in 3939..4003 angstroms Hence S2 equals 16.6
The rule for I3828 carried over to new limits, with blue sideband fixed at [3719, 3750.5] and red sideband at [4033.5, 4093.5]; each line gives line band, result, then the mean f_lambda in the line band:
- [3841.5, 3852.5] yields 2.52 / 25.2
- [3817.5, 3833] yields 3.98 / 24.7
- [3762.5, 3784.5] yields 7.45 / 22.6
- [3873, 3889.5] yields 4.42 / 23.5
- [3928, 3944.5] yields 2.56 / 26.1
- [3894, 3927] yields 3.79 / 27.8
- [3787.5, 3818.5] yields 8.87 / 24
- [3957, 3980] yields 6.81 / 21.3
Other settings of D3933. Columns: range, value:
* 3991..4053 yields 35.4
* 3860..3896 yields 35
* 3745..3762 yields 27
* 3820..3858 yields 28.8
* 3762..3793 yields 27.5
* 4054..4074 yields 30.9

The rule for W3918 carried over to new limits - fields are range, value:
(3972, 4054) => 26.9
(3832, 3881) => 25.8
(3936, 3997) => 24.9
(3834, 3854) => 22.6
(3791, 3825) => 24.2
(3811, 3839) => 23.6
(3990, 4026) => 27.6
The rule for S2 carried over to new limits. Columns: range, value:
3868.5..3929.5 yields 17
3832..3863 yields 14.9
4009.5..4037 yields 25.6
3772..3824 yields 15.9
